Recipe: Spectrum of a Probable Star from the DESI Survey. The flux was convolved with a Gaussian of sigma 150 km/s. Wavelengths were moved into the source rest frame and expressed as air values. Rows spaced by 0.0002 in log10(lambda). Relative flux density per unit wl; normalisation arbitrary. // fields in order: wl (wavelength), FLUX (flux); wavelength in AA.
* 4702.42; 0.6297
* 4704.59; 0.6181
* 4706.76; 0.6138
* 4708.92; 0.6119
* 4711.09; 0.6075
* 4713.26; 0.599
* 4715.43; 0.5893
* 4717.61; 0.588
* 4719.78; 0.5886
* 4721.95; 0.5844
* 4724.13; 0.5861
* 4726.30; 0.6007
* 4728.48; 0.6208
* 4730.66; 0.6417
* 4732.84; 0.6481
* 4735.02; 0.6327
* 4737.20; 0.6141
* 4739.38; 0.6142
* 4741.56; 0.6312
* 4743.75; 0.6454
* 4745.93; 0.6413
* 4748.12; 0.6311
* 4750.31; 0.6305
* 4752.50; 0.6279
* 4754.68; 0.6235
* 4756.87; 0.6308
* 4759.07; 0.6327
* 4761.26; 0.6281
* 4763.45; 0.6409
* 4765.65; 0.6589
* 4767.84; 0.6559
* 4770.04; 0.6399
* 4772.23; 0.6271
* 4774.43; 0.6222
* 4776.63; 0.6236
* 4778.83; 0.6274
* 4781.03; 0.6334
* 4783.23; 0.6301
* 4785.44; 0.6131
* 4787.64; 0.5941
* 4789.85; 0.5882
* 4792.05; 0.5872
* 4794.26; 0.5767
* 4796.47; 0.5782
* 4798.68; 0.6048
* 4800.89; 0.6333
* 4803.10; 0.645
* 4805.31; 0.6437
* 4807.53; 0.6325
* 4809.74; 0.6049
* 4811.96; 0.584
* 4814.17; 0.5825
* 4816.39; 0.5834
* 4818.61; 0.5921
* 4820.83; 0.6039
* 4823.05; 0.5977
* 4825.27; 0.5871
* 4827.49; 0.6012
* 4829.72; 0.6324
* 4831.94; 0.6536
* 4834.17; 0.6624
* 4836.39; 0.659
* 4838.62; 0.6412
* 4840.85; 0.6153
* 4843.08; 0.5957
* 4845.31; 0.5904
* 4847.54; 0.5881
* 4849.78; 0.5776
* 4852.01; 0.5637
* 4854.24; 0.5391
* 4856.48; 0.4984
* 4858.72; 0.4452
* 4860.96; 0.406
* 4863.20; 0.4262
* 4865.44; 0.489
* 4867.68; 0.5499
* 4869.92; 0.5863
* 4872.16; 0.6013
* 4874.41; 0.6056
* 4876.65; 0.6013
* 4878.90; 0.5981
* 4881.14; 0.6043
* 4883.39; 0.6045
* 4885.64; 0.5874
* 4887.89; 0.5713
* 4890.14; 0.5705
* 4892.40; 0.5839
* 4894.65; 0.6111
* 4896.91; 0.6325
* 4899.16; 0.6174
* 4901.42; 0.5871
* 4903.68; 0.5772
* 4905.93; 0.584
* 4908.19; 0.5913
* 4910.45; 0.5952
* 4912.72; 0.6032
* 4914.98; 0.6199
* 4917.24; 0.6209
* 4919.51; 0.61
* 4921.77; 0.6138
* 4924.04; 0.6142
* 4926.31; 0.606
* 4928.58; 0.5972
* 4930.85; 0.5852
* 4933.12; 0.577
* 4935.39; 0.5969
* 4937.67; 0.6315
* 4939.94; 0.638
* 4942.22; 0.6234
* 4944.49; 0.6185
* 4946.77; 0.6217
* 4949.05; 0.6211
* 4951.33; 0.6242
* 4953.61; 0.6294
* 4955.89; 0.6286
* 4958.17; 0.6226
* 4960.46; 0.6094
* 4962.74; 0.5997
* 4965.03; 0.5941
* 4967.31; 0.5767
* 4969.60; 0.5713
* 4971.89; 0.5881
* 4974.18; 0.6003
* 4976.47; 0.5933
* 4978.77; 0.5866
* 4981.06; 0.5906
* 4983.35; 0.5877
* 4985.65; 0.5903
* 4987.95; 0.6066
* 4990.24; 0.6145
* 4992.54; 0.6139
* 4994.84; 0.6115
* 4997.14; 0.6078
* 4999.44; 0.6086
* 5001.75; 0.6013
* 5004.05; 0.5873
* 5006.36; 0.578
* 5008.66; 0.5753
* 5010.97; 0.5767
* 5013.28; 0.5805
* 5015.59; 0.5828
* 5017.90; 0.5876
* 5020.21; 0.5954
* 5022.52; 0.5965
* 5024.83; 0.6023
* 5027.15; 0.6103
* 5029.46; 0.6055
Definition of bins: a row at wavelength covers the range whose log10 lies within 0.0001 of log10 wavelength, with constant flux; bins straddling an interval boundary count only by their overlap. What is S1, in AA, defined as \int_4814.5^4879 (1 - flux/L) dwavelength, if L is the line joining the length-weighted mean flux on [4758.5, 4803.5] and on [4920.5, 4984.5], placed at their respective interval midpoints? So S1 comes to 4.1 AA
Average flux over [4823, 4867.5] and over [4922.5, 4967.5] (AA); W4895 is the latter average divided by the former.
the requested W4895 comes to 1.08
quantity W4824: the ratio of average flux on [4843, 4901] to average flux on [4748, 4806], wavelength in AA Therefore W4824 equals 0.9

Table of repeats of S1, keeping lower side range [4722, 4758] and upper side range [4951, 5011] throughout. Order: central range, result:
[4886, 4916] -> 0.6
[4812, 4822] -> 0.4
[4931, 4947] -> -0.3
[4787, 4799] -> 0.6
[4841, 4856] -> 0.9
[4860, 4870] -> 2.1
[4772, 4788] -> 0.0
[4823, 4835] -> -0.2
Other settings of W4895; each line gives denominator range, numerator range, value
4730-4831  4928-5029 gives 0.97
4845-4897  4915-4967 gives 1.10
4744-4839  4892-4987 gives 0.97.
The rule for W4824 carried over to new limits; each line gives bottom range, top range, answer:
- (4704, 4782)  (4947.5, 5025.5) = 0.96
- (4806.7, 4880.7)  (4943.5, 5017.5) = 1.04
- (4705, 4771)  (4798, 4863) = 0.95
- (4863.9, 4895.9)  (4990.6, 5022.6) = 1.02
